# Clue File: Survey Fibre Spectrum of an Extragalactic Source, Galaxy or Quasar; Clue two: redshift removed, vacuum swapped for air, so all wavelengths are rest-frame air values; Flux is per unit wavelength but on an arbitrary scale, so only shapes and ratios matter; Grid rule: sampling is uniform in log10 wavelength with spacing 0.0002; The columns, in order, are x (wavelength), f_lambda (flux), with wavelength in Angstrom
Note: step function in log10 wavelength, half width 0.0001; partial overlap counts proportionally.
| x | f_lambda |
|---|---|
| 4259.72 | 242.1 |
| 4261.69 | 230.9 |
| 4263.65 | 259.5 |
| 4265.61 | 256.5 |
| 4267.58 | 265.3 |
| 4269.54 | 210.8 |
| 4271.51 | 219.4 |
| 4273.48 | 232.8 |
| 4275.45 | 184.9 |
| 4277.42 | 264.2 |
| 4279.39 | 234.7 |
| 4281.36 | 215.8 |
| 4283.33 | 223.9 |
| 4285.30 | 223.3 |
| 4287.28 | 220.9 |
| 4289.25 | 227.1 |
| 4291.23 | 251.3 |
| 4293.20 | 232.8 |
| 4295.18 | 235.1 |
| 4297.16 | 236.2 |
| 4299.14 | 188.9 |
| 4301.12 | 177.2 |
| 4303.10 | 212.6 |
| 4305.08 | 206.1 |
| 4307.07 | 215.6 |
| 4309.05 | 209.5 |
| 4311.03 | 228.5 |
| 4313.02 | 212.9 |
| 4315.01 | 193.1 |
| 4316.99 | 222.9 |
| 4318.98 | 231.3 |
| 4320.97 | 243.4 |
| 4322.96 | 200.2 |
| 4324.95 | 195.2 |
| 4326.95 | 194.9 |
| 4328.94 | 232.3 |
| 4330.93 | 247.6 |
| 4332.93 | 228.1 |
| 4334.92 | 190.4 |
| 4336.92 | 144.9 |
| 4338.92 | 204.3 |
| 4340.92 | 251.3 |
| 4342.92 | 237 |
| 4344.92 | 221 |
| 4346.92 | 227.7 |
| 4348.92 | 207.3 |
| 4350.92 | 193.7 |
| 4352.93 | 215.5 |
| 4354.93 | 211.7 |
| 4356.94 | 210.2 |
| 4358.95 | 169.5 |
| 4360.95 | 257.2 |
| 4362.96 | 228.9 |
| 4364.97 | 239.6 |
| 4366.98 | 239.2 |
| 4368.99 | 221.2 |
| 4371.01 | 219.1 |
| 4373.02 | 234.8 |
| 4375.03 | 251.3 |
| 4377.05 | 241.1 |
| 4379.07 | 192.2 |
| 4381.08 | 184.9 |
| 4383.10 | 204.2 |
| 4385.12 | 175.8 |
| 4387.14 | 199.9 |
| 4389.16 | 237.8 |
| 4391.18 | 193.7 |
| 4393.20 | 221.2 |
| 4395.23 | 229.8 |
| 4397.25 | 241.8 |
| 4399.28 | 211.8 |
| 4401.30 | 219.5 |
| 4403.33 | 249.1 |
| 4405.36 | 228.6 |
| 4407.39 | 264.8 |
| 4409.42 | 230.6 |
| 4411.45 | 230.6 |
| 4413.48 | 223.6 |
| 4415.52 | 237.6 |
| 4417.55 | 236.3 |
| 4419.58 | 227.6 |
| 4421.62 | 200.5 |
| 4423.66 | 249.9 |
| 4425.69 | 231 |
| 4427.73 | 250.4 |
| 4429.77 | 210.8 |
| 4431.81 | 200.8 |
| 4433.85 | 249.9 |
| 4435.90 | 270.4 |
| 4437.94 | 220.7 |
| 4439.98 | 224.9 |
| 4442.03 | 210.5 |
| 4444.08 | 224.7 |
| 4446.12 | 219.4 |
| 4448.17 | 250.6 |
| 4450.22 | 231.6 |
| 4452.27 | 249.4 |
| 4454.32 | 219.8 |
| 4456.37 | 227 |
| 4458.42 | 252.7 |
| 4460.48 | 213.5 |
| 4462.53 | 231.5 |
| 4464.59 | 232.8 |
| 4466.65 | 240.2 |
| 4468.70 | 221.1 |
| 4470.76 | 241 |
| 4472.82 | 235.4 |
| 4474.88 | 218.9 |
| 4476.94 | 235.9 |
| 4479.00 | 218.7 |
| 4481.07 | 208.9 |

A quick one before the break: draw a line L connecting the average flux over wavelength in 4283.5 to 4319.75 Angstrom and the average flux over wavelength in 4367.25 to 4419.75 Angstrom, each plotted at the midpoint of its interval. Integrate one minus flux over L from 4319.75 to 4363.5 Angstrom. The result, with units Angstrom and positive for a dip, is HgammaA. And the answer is 1.3 Angstrom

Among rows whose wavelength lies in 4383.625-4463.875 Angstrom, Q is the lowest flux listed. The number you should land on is 175.8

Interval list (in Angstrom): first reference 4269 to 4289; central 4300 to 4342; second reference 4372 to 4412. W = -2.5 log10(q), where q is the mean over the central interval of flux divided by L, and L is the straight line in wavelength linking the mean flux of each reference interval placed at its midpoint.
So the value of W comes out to 0.06 mag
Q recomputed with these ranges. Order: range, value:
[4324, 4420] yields 144.9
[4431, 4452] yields 200.8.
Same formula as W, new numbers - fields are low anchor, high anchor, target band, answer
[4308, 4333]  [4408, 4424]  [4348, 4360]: 0.11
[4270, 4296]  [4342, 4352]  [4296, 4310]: 0.09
